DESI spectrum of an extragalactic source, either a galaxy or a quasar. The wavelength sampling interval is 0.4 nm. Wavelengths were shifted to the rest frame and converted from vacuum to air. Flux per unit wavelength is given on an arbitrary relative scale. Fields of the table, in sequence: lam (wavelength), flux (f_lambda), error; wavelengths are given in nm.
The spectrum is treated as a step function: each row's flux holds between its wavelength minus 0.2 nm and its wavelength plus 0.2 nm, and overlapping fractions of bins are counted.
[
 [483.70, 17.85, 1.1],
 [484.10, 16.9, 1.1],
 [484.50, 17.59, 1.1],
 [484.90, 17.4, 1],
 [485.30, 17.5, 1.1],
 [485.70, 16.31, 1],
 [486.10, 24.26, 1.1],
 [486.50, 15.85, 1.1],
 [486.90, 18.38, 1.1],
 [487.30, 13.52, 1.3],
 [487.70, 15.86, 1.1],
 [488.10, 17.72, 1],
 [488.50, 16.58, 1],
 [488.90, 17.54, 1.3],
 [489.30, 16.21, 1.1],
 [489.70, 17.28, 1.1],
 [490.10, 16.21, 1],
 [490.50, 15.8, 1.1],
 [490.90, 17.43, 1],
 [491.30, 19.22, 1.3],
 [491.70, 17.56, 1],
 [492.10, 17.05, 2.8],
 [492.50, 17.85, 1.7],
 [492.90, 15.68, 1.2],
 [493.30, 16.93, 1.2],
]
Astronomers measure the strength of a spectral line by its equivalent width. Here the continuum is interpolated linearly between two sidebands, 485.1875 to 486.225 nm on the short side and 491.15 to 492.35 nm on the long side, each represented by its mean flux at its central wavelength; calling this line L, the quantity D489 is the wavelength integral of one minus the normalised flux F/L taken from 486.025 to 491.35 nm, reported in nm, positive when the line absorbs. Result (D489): 0.42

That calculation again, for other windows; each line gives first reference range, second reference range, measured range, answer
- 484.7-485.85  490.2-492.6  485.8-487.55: -0.069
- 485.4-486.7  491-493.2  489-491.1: 0.146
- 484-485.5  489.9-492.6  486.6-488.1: 0.102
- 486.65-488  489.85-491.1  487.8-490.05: -0.093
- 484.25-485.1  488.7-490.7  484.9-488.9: -0.060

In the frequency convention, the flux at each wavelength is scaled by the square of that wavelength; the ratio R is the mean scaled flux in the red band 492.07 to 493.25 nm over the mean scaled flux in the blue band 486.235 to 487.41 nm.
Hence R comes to 1.04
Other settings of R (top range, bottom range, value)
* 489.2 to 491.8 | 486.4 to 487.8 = 1.09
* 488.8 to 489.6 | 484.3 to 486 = 0.97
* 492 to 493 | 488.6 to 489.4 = 1.02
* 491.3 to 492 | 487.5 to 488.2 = 1.09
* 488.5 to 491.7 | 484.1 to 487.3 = 0.98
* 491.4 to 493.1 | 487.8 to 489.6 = 1.03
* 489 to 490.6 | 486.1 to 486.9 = 0.90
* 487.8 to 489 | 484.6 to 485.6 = 1.00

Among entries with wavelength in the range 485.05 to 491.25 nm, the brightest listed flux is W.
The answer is 24.26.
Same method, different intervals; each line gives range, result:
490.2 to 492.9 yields 19.22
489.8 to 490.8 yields 16.21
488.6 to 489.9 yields 17.54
